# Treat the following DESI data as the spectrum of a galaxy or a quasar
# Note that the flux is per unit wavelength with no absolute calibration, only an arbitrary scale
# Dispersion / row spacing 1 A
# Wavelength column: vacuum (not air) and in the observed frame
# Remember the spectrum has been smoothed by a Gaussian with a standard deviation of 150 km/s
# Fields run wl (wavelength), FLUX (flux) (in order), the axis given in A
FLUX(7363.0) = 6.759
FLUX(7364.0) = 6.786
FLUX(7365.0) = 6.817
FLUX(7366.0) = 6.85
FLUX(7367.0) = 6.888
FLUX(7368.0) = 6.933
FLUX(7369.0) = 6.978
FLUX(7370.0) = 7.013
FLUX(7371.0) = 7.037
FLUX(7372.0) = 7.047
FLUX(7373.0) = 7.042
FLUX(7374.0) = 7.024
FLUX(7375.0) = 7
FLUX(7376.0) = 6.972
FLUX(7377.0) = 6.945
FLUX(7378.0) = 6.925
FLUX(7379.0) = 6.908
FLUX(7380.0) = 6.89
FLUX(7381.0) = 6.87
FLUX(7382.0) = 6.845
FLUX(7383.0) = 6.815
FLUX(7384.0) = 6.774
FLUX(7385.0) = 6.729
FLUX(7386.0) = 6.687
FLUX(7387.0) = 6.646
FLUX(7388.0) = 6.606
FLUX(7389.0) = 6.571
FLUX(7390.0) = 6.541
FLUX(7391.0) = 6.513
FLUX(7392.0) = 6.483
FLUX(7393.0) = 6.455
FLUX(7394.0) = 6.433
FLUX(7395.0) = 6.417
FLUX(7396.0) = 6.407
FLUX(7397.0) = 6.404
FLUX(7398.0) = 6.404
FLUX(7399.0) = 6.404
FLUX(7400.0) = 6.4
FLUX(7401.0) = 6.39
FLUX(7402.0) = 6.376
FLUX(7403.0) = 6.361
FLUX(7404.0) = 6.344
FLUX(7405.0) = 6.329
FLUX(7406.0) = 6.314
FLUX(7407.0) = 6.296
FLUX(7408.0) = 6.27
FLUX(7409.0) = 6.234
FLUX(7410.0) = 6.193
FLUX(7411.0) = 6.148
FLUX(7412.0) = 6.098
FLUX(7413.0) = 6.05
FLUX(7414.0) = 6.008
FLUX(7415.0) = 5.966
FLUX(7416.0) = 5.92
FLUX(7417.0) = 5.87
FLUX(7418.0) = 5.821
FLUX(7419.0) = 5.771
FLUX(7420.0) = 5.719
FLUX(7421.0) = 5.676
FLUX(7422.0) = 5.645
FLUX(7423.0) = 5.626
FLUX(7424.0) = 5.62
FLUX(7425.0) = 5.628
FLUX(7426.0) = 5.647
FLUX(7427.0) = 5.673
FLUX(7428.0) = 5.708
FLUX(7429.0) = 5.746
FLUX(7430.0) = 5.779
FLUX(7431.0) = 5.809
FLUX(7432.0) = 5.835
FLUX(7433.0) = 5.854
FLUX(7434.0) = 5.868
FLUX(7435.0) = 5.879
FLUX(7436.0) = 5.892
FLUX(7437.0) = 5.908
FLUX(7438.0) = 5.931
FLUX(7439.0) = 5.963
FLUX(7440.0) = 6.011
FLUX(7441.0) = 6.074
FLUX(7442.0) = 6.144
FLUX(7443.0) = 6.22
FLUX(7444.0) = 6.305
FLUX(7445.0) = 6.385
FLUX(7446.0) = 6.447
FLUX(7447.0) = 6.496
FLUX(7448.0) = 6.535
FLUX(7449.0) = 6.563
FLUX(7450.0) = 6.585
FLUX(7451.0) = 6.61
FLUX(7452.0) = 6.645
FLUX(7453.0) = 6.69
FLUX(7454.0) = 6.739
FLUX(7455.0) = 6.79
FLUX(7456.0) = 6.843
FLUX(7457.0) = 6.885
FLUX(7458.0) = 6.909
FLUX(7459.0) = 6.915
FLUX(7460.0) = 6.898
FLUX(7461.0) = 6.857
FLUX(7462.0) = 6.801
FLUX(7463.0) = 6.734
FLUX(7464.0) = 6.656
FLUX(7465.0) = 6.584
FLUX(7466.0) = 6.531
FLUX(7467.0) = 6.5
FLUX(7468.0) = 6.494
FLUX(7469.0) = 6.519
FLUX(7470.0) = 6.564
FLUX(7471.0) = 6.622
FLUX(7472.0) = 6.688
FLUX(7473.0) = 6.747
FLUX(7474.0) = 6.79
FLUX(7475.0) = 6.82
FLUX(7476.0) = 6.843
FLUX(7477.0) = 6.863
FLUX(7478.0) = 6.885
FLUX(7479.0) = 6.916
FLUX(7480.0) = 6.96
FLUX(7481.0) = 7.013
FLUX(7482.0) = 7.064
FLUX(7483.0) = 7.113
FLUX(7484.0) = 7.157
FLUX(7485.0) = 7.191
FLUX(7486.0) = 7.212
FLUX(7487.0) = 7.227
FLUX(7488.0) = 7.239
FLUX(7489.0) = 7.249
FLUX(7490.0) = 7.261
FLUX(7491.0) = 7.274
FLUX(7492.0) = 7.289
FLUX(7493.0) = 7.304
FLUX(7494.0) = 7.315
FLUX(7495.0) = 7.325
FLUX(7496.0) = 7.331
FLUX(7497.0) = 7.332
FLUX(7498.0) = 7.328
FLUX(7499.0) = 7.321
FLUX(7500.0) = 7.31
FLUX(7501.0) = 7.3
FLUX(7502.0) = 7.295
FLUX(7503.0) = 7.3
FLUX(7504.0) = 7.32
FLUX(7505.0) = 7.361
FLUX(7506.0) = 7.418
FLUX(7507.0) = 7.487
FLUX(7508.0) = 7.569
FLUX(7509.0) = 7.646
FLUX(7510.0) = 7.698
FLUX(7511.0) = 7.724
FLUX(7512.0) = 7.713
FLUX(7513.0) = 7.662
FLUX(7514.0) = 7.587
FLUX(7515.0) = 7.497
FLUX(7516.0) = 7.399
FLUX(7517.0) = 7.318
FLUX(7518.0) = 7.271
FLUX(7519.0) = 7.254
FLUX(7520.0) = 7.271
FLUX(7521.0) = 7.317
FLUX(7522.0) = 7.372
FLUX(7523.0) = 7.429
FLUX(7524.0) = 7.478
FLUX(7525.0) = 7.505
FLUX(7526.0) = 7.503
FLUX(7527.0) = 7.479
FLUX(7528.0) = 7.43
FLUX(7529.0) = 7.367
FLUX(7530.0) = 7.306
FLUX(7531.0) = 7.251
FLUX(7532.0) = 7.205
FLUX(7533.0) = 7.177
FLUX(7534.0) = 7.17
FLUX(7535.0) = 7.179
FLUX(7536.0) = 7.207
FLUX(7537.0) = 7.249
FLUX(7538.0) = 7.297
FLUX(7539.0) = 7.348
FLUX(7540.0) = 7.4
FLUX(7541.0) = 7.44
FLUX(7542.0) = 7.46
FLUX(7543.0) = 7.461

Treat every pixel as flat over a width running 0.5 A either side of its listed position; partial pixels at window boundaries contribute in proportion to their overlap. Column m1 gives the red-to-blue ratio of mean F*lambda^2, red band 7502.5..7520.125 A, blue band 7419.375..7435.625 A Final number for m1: 1.3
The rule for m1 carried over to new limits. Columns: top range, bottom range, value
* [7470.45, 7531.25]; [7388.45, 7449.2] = 1.22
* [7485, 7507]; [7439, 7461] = 1.13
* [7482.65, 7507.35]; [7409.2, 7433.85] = 1.28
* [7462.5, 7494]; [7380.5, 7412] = 1.09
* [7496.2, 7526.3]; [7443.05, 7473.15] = 1.13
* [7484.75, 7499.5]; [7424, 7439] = 1.28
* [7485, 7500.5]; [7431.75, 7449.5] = 1.20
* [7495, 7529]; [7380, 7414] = 1.19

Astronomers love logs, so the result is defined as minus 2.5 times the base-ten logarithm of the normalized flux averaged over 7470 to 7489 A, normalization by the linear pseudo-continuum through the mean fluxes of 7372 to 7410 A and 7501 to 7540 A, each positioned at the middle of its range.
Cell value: 0.03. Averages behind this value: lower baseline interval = 6.6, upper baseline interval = 7.4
